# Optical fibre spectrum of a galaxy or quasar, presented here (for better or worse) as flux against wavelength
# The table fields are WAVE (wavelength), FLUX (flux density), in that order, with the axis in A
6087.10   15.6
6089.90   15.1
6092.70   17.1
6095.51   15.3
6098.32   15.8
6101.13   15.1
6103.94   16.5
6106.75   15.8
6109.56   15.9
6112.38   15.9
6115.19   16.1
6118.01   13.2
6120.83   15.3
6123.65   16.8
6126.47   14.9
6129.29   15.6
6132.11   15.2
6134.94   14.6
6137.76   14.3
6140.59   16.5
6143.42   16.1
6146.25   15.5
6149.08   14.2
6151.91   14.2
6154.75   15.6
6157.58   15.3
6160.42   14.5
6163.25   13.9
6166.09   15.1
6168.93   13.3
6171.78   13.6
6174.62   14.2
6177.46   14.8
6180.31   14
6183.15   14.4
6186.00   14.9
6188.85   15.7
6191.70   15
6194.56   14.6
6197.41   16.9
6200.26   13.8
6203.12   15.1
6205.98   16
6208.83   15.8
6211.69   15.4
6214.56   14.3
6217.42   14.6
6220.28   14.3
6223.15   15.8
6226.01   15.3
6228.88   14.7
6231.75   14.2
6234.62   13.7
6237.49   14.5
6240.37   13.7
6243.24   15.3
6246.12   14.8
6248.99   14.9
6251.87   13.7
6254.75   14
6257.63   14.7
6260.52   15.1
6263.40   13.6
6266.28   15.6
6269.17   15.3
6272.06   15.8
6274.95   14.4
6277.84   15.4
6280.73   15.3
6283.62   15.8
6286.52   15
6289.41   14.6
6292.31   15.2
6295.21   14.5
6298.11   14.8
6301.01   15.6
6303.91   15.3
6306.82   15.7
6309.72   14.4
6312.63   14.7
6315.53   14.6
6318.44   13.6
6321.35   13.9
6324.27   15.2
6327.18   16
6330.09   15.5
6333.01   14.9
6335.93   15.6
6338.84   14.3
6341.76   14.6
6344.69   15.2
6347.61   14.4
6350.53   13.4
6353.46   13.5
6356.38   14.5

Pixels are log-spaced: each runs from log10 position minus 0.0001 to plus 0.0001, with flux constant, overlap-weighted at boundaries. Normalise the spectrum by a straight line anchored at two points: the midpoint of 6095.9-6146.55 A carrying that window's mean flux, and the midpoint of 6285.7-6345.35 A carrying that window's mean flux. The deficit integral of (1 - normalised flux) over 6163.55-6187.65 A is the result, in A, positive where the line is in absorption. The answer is 1.7 A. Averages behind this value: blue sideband 15.5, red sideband 14.9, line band 14.3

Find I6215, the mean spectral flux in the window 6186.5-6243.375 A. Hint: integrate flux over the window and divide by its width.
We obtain 14.9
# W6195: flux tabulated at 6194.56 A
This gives 14.6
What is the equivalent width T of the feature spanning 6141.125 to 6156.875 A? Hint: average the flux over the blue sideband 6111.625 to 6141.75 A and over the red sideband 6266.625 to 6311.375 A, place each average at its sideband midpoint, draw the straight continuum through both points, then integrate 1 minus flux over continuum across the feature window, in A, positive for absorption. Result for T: 0.1 A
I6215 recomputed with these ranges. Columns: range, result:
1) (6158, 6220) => 14.8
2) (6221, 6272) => 14.7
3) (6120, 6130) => 15.7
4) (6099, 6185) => 15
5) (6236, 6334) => 14.9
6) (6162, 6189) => 14.3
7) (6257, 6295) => 15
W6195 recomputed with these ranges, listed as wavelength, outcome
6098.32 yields 15.8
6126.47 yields 14.9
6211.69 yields 15.4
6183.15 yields 14.4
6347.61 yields 14.4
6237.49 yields 14.5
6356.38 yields 14.5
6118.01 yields 13.2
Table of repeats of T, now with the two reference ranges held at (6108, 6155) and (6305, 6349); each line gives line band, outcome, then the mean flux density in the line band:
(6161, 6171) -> 0.7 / 14.1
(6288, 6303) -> 0.0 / 15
